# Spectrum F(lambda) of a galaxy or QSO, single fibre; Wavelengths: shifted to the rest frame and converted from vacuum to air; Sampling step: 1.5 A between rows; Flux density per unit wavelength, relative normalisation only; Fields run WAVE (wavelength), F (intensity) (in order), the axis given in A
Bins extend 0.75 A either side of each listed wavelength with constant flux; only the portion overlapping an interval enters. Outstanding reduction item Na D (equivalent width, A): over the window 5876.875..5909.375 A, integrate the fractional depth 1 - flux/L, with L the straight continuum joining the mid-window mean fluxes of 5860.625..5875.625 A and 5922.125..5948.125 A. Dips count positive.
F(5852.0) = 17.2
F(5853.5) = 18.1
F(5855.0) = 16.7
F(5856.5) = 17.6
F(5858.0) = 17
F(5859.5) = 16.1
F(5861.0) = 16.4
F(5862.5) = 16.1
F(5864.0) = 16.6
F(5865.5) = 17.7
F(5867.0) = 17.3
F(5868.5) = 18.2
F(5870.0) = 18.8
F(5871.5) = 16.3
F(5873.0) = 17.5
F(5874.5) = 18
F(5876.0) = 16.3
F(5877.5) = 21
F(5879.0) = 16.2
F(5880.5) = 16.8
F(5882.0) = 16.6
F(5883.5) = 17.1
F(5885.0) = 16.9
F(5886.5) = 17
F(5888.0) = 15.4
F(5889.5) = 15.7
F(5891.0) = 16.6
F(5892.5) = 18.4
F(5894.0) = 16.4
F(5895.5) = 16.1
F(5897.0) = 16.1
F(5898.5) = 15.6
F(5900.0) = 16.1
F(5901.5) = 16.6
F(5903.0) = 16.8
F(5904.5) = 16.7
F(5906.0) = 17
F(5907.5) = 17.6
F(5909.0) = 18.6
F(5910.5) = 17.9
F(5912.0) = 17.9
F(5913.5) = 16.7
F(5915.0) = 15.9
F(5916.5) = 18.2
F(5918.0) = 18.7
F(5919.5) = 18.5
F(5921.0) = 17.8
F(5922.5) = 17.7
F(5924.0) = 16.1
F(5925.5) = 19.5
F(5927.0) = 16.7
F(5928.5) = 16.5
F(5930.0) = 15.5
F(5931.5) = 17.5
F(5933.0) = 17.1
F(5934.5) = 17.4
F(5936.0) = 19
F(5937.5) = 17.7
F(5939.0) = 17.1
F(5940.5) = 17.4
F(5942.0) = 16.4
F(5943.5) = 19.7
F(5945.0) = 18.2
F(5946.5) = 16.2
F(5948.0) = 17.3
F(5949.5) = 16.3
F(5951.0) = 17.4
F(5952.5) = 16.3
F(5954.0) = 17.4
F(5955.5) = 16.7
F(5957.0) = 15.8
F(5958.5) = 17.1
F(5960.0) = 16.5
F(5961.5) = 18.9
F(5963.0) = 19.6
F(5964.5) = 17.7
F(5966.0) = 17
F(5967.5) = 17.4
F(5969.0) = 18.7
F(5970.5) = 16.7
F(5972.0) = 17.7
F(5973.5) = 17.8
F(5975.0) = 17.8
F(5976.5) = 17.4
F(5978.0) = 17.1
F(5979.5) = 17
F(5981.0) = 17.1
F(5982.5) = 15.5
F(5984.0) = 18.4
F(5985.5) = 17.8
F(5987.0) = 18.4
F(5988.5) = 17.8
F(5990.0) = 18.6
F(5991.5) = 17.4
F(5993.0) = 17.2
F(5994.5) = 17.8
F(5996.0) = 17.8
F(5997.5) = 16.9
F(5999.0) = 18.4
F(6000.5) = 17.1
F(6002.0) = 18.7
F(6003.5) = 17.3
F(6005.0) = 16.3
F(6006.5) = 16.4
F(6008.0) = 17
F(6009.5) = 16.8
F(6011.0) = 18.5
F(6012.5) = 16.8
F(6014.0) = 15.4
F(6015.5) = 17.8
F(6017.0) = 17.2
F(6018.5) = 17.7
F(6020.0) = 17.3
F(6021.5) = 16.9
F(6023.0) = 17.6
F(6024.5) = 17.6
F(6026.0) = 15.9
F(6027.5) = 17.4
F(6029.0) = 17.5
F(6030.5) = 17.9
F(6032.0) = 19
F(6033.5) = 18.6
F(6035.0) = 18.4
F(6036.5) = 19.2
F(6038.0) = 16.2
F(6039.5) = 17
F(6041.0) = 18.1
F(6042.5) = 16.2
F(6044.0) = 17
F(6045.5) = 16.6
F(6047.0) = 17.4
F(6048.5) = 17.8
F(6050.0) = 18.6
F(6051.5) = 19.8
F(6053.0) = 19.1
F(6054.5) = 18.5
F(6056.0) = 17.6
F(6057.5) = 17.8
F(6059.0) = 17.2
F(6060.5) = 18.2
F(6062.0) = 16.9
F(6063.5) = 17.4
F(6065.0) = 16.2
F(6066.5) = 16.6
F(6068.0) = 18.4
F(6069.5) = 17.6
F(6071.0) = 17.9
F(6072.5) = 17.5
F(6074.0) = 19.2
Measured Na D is 0.9 A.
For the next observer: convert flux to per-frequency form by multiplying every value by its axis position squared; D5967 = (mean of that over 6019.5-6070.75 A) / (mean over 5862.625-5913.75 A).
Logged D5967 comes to 1.09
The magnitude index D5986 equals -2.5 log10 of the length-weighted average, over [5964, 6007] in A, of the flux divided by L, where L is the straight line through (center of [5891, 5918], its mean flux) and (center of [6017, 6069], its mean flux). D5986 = -0.01 mag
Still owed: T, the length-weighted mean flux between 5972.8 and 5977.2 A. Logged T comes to 17.7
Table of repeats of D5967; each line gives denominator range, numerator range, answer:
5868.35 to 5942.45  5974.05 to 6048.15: 1.05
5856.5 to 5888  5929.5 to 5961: 1.03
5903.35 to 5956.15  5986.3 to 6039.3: 1.04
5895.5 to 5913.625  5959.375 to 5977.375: 1.07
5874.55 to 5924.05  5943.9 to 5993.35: 1.04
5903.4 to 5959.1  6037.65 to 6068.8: 1.06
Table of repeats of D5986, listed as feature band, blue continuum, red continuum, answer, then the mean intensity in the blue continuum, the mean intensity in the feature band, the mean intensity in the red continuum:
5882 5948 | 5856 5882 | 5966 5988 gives 0.01 mag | 17.3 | 17.2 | 17.5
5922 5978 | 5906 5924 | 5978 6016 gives 0.01 mag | 17.7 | 17.4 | 17.4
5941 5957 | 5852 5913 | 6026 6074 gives 0.01 mag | 17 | 17.1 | 17.7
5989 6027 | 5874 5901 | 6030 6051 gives 0.01 mag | 16.8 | 17.3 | 17.7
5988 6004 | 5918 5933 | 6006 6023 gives -0.04 mag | 17.4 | 17.7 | 17.1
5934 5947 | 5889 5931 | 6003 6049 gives -0.04 mag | 17.1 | 17.7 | 17.3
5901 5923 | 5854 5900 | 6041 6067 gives -0.03 mag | 16.9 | 17.5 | 17.6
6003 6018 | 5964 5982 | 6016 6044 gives 0.03 mag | 17.4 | 17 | 17.5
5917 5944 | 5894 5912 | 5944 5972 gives -0.03 mag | 16.9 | 17.6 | 17.3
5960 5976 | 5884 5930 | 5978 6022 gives -0.04 mag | 17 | 17.9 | 17.4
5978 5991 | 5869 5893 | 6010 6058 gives 0.00 mag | 17.2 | 17.5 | 17.6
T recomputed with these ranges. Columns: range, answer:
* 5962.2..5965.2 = 18.7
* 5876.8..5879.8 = 18.5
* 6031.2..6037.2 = 18.8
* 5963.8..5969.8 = 17.7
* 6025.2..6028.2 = 16.7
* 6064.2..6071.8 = 17.3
